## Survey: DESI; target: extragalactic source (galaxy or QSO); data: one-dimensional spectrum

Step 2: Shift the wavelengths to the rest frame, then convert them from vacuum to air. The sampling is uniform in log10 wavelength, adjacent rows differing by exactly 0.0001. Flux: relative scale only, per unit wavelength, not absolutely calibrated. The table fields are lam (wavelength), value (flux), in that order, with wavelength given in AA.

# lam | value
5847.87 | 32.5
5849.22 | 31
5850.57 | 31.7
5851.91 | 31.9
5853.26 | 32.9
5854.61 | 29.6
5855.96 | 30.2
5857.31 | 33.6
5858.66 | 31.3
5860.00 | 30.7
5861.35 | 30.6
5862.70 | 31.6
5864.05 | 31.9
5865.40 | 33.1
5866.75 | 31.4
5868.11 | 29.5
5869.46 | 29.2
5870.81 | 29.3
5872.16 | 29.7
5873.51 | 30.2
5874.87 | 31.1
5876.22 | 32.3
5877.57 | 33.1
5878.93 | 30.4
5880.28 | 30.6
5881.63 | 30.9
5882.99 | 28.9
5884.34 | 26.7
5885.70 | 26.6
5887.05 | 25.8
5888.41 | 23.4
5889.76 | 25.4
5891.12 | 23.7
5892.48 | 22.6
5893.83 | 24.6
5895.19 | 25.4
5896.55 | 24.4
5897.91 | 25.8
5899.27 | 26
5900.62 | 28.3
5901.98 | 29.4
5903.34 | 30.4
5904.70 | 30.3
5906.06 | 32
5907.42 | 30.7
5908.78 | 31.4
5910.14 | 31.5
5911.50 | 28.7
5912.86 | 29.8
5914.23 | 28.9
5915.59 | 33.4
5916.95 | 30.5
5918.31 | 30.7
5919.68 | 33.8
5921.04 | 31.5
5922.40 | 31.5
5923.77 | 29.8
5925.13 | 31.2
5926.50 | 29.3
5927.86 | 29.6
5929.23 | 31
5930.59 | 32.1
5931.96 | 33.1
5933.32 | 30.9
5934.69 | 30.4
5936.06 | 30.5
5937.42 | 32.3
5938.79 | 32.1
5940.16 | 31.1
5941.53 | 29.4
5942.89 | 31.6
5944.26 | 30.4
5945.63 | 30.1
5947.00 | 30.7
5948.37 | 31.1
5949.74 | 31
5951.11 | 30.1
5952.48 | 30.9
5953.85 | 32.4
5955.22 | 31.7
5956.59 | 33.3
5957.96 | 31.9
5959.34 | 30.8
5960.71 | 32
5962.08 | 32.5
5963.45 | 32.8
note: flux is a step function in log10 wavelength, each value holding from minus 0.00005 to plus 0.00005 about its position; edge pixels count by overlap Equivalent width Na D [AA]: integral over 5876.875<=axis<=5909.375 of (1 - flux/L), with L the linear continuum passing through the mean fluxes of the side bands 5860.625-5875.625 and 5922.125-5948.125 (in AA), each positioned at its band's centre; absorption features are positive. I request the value 3.2 AA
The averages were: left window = 30.7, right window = 30.9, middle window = 27.8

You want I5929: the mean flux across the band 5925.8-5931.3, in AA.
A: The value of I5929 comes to 30.5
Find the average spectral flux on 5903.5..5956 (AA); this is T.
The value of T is 31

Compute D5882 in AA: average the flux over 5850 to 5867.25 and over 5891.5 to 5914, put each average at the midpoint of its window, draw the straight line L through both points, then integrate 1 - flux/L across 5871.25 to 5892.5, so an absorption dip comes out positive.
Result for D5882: 1.0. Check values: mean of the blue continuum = 31.6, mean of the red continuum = 28.2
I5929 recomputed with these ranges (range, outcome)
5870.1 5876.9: 30.5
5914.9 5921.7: 32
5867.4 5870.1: 29.3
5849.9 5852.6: 31.9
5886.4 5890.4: 24.9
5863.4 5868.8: 31.4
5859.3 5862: 30.8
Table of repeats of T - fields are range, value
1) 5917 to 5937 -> 31.1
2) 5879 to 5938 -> 29.2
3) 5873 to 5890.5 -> 28.8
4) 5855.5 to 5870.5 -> 31.2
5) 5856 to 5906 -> 28.9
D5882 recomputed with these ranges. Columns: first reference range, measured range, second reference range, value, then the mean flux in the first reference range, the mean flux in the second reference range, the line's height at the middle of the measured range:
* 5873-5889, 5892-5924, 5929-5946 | 1.0 AA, 29.2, 31.2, 30.1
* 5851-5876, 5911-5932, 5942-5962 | 0.2 AA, 31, 31.3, 31.2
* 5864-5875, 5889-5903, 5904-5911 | 2.4 AA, 30.5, 31.1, 30.9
